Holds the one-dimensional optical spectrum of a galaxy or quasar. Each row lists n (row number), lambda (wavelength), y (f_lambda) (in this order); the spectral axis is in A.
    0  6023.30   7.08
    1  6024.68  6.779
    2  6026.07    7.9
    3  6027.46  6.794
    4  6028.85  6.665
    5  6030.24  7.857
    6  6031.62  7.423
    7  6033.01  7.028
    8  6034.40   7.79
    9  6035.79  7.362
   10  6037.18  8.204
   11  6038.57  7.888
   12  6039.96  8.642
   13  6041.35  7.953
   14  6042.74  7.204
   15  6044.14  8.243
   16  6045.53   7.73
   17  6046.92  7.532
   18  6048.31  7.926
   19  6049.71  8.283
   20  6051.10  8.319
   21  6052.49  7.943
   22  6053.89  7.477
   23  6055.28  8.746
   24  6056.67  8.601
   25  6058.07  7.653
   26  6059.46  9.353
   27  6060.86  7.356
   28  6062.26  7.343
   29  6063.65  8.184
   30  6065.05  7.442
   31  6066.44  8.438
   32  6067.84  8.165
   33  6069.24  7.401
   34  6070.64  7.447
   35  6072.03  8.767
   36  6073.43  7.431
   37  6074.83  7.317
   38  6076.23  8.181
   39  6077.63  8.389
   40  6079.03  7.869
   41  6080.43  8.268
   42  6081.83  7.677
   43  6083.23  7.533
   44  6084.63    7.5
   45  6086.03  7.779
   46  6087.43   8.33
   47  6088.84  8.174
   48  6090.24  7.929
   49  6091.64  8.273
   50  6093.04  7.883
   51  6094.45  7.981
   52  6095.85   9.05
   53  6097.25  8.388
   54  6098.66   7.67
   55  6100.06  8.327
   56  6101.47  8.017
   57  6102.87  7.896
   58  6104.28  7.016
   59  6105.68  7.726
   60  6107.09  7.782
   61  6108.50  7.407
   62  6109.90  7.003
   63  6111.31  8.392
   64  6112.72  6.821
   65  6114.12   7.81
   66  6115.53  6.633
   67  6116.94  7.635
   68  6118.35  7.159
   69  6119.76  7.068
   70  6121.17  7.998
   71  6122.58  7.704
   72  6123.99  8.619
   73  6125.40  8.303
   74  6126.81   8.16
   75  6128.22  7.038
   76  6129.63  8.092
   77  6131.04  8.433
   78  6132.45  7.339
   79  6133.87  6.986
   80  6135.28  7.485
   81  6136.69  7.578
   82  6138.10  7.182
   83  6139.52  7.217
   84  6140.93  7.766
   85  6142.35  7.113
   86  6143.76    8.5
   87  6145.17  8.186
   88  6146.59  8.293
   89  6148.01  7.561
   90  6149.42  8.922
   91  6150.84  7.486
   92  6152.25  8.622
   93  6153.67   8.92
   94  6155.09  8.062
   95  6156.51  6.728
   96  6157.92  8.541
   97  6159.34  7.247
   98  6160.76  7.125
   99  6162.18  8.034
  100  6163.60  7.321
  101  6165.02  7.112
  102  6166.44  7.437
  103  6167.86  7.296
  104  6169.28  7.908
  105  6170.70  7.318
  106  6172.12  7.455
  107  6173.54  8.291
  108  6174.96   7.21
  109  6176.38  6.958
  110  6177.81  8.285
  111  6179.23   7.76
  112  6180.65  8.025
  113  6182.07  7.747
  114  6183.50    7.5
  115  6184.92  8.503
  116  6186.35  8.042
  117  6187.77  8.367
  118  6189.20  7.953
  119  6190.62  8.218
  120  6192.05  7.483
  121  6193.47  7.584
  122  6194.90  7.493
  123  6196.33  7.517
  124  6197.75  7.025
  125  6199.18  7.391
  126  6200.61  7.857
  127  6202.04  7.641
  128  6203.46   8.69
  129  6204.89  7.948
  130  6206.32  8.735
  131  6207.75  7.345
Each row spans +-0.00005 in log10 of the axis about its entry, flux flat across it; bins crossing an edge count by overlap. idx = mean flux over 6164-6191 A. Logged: 7.75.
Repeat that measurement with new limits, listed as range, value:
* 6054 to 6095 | 7.97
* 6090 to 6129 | 7.77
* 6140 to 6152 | 7.99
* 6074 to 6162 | 7.81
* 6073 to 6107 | 7.94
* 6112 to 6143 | 7.55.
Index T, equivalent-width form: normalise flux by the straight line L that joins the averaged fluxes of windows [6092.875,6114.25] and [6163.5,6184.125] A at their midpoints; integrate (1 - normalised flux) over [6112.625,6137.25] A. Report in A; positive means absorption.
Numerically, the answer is 0.40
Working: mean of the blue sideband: 7.82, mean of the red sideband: 7.58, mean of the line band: 7.62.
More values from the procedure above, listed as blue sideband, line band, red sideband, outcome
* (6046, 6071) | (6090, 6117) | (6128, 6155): 0.43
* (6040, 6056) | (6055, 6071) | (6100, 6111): -0.24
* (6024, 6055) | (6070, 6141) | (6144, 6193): -0.11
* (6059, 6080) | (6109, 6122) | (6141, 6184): 0.75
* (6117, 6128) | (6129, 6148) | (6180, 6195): 0.33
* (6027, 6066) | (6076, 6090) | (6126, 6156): -0.22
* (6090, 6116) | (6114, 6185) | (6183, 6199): 0.71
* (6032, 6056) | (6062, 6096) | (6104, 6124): -1.10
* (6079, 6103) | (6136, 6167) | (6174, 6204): 0.41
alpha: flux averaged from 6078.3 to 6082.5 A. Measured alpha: 7.94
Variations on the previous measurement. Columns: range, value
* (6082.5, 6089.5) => 7.86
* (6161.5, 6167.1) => 7.47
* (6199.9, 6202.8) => 7.78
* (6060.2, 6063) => 7.37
